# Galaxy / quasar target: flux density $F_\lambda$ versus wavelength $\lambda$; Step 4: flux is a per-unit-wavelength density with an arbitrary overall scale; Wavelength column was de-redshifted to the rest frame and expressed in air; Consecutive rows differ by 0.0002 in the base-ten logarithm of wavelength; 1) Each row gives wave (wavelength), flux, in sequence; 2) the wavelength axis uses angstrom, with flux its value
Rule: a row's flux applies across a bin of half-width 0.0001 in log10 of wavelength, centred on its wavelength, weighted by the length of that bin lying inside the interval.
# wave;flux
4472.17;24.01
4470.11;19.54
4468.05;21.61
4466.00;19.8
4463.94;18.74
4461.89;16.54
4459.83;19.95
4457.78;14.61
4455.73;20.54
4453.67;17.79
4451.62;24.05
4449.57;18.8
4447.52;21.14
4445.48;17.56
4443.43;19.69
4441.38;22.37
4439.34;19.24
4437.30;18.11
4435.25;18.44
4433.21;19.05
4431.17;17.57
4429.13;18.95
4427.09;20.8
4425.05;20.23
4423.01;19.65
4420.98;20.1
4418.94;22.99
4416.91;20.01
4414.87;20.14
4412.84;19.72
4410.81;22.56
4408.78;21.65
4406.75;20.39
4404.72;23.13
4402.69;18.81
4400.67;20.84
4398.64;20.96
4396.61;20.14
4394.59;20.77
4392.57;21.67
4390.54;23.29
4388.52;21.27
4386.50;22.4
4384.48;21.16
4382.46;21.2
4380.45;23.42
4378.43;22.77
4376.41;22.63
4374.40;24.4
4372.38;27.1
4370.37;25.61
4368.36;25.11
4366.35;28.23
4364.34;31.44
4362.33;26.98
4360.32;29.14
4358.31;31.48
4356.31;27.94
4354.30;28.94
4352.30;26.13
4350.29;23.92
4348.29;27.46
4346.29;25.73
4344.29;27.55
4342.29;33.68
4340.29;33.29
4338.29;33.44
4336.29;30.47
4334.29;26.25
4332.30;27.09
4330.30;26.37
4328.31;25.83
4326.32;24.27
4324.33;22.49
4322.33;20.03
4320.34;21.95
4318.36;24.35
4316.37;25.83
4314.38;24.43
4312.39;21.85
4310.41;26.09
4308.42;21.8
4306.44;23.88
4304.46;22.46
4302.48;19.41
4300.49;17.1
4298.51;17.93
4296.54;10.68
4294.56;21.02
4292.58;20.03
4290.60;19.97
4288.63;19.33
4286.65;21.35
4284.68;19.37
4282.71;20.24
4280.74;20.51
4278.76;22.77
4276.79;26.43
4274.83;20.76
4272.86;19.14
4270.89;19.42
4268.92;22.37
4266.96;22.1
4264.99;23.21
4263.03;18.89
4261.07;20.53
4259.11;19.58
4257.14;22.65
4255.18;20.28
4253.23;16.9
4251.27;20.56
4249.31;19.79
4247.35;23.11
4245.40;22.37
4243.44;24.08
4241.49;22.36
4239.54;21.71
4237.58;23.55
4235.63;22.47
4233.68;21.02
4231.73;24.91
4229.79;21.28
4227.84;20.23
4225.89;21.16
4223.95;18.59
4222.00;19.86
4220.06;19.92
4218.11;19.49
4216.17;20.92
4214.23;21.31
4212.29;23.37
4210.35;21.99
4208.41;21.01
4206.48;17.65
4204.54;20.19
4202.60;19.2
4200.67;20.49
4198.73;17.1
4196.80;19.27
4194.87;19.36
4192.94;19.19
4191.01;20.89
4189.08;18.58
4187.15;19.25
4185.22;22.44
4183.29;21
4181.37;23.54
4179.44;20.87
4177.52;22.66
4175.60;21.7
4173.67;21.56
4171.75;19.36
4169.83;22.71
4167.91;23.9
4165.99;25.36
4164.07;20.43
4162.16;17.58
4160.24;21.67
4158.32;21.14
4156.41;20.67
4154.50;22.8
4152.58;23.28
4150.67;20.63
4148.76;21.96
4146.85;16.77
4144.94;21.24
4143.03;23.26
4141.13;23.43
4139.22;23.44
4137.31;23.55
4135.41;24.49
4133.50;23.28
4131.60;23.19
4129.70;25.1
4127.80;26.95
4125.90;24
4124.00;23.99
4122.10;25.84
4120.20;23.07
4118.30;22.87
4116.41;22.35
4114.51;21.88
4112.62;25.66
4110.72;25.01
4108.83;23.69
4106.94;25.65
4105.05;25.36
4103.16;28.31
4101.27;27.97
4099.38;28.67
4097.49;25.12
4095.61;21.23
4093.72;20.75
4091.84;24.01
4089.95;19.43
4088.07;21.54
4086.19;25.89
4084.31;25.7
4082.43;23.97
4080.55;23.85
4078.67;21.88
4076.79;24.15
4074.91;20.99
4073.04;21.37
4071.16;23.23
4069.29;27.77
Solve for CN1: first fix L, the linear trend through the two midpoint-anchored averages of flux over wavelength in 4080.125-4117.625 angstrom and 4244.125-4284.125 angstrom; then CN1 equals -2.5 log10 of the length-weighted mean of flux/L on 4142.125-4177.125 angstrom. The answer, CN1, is 0.08 mag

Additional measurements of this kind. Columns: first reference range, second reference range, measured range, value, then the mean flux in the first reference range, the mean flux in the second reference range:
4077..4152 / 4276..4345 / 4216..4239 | 0.12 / 23.7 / 23.4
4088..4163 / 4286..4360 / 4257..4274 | 0.16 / 23.3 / 24.4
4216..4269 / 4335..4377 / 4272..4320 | 0.16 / 21.2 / 28.2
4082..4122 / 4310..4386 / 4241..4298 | 0.23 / 24.2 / 26.2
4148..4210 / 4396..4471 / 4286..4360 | -0.20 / 20.9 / 19.9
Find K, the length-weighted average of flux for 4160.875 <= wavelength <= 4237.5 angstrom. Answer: 20.9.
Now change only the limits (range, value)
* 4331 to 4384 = 27.3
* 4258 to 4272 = 20.9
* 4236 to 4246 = 22.8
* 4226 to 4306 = 20.8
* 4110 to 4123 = 23.8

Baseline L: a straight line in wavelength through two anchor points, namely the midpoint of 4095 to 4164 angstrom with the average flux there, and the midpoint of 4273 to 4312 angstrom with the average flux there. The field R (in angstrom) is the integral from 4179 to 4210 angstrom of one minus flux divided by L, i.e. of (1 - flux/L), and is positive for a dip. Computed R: 3.2 angstrom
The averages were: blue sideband 23.4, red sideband 20.6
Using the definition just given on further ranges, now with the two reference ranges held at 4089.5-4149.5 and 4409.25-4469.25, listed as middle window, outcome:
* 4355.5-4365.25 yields -4.1 angstrom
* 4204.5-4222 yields 1.5 angstrom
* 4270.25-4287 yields 0.5 angstrom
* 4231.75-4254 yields 0.4 angstrom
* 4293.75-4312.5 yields 1.1 angstrom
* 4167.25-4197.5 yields 2.7 angstrom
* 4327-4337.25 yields -2.9 angstrom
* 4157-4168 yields 0.9 angstrom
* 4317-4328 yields -0.9 angstrom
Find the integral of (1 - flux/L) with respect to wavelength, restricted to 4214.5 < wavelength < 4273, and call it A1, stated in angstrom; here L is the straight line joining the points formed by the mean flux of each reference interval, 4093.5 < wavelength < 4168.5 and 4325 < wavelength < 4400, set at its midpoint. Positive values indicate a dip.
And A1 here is 8.3 angstrom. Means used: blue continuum 23.4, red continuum 25.9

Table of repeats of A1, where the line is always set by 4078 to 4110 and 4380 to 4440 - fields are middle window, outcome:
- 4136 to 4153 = 1.3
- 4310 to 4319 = -1.1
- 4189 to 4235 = 5.2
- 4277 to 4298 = 2.2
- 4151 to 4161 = 0.7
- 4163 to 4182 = 1.0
